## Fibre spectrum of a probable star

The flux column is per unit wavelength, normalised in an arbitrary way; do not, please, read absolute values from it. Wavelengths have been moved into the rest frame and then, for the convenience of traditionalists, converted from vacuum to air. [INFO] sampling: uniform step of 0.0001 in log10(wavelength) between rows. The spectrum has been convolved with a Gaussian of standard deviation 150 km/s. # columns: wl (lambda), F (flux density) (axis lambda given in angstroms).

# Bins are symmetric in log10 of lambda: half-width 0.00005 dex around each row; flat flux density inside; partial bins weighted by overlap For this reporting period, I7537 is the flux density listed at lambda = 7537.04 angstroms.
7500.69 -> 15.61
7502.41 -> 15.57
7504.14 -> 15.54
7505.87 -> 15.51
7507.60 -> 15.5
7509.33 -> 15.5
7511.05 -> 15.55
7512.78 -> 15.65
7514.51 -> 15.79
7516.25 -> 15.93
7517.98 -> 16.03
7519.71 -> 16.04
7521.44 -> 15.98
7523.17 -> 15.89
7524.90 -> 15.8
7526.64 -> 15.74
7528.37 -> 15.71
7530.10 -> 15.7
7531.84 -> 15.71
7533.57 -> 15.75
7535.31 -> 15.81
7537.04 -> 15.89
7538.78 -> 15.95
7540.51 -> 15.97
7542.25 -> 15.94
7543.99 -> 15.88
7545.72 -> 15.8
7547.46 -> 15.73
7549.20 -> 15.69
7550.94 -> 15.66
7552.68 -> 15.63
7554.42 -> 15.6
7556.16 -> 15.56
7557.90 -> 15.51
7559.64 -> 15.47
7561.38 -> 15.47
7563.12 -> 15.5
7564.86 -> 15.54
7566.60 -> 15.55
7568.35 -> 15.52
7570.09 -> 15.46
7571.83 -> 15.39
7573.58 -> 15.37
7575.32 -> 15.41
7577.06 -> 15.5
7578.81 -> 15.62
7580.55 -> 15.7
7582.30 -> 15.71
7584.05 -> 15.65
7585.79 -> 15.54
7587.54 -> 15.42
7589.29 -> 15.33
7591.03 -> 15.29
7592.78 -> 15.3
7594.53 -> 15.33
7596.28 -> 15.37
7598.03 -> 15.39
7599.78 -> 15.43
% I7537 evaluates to 15.89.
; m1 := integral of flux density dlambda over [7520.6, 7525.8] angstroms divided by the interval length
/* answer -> 15.9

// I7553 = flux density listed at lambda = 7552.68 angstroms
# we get 15.63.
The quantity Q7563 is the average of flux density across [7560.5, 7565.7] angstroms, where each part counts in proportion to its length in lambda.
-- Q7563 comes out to 15.5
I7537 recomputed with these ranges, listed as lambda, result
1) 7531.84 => 15.71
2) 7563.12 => 15.5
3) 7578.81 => 15.62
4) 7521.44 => 15.98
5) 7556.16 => 15.56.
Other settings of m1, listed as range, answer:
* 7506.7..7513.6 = 15.6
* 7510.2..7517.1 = 15.7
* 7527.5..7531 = 15.7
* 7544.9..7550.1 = 15.7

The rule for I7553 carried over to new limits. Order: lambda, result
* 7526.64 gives 15.74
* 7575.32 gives 15.41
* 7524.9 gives 15.8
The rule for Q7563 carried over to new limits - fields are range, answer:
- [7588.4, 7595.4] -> 15.3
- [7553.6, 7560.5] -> 15.5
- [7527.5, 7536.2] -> 15.7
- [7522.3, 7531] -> 15.8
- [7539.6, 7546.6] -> 15.9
